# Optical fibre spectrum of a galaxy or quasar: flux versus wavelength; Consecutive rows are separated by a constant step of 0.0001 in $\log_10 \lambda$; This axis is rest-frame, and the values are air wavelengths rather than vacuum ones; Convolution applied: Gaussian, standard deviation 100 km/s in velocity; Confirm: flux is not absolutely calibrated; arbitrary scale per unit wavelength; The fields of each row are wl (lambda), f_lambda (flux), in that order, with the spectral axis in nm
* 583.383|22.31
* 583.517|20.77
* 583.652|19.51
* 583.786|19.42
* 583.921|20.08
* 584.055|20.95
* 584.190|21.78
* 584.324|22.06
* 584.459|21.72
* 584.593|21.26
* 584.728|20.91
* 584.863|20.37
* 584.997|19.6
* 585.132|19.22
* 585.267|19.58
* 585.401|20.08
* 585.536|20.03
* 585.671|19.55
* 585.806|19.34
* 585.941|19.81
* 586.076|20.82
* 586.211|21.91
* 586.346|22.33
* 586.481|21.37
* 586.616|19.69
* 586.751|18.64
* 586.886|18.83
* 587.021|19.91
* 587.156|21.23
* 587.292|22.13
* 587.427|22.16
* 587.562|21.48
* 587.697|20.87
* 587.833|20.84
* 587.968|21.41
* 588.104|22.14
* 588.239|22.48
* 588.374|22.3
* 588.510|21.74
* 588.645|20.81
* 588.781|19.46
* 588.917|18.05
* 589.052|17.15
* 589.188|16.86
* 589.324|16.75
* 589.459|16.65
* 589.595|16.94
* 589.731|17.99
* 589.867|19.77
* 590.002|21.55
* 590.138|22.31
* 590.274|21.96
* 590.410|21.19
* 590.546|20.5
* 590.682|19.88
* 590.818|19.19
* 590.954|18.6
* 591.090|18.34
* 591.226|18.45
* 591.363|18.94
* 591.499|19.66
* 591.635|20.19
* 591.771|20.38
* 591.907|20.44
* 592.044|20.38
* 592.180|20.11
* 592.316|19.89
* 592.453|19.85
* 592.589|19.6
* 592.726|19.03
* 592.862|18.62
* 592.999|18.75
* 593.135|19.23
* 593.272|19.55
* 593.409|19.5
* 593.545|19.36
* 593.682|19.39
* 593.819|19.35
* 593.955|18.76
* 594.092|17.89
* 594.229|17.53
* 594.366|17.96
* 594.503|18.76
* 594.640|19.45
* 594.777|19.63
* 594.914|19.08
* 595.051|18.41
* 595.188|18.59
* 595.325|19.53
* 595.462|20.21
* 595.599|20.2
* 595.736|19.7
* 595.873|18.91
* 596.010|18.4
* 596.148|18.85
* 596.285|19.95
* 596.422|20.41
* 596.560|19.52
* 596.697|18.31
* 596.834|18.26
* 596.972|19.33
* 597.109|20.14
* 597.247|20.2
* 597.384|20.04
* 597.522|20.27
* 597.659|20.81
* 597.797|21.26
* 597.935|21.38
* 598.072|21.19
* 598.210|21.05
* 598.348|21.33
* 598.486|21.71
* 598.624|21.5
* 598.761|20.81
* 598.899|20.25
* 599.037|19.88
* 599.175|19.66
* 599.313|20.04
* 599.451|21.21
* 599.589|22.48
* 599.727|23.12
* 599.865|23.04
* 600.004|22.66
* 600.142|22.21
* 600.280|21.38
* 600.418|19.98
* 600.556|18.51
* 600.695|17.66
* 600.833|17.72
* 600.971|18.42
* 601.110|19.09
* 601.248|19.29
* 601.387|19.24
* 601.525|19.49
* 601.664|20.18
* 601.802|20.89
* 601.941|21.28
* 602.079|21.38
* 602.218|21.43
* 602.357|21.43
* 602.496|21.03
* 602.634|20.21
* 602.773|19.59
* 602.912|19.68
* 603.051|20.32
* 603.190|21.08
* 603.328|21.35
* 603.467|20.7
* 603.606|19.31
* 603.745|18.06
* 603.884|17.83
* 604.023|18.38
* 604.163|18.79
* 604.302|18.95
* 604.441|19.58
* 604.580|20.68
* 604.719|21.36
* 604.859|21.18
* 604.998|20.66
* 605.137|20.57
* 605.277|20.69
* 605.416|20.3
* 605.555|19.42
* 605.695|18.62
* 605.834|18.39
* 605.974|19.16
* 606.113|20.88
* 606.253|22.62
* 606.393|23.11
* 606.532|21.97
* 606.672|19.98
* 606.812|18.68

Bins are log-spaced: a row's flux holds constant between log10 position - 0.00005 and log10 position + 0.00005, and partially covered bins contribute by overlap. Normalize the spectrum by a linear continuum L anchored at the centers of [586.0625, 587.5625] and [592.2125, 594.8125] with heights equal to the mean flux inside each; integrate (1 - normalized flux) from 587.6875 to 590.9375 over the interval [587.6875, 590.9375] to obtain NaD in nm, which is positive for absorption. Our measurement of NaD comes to 0.04 nm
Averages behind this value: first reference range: 20.9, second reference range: 19.1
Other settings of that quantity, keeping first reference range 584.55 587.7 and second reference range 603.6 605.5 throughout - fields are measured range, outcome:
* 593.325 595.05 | 0.11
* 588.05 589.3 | 0.02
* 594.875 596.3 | 0.06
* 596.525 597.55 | 0.03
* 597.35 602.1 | -0.15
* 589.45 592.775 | 0.09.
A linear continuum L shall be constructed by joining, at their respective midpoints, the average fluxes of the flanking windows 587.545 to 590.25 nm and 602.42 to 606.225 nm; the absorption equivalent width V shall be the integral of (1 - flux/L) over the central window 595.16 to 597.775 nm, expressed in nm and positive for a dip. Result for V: 0.04 nm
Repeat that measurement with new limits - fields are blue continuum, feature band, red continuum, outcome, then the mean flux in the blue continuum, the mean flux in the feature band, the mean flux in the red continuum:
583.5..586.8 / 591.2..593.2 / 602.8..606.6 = 0.072 nm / 20.4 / 19.6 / 20.1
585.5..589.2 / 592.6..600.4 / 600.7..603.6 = 0.118 nm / 20.5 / 20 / 20.1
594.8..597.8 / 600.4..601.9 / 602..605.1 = 0.060 nm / 19.5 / 19.1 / 20.1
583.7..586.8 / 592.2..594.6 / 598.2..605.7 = 0.160 nm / 20.5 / 19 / 20.3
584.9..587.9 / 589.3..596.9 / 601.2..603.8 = 0.402 nm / 20.4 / 19.3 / 20.3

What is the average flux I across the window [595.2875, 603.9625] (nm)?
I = 20.2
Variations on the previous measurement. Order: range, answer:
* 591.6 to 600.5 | 20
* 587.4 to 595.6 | 19.6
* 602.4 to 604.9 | 19.9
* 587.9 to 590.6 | 19.9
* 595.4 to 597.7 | 19.6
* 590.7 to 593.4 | 19.4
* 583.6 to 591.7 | 20.1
